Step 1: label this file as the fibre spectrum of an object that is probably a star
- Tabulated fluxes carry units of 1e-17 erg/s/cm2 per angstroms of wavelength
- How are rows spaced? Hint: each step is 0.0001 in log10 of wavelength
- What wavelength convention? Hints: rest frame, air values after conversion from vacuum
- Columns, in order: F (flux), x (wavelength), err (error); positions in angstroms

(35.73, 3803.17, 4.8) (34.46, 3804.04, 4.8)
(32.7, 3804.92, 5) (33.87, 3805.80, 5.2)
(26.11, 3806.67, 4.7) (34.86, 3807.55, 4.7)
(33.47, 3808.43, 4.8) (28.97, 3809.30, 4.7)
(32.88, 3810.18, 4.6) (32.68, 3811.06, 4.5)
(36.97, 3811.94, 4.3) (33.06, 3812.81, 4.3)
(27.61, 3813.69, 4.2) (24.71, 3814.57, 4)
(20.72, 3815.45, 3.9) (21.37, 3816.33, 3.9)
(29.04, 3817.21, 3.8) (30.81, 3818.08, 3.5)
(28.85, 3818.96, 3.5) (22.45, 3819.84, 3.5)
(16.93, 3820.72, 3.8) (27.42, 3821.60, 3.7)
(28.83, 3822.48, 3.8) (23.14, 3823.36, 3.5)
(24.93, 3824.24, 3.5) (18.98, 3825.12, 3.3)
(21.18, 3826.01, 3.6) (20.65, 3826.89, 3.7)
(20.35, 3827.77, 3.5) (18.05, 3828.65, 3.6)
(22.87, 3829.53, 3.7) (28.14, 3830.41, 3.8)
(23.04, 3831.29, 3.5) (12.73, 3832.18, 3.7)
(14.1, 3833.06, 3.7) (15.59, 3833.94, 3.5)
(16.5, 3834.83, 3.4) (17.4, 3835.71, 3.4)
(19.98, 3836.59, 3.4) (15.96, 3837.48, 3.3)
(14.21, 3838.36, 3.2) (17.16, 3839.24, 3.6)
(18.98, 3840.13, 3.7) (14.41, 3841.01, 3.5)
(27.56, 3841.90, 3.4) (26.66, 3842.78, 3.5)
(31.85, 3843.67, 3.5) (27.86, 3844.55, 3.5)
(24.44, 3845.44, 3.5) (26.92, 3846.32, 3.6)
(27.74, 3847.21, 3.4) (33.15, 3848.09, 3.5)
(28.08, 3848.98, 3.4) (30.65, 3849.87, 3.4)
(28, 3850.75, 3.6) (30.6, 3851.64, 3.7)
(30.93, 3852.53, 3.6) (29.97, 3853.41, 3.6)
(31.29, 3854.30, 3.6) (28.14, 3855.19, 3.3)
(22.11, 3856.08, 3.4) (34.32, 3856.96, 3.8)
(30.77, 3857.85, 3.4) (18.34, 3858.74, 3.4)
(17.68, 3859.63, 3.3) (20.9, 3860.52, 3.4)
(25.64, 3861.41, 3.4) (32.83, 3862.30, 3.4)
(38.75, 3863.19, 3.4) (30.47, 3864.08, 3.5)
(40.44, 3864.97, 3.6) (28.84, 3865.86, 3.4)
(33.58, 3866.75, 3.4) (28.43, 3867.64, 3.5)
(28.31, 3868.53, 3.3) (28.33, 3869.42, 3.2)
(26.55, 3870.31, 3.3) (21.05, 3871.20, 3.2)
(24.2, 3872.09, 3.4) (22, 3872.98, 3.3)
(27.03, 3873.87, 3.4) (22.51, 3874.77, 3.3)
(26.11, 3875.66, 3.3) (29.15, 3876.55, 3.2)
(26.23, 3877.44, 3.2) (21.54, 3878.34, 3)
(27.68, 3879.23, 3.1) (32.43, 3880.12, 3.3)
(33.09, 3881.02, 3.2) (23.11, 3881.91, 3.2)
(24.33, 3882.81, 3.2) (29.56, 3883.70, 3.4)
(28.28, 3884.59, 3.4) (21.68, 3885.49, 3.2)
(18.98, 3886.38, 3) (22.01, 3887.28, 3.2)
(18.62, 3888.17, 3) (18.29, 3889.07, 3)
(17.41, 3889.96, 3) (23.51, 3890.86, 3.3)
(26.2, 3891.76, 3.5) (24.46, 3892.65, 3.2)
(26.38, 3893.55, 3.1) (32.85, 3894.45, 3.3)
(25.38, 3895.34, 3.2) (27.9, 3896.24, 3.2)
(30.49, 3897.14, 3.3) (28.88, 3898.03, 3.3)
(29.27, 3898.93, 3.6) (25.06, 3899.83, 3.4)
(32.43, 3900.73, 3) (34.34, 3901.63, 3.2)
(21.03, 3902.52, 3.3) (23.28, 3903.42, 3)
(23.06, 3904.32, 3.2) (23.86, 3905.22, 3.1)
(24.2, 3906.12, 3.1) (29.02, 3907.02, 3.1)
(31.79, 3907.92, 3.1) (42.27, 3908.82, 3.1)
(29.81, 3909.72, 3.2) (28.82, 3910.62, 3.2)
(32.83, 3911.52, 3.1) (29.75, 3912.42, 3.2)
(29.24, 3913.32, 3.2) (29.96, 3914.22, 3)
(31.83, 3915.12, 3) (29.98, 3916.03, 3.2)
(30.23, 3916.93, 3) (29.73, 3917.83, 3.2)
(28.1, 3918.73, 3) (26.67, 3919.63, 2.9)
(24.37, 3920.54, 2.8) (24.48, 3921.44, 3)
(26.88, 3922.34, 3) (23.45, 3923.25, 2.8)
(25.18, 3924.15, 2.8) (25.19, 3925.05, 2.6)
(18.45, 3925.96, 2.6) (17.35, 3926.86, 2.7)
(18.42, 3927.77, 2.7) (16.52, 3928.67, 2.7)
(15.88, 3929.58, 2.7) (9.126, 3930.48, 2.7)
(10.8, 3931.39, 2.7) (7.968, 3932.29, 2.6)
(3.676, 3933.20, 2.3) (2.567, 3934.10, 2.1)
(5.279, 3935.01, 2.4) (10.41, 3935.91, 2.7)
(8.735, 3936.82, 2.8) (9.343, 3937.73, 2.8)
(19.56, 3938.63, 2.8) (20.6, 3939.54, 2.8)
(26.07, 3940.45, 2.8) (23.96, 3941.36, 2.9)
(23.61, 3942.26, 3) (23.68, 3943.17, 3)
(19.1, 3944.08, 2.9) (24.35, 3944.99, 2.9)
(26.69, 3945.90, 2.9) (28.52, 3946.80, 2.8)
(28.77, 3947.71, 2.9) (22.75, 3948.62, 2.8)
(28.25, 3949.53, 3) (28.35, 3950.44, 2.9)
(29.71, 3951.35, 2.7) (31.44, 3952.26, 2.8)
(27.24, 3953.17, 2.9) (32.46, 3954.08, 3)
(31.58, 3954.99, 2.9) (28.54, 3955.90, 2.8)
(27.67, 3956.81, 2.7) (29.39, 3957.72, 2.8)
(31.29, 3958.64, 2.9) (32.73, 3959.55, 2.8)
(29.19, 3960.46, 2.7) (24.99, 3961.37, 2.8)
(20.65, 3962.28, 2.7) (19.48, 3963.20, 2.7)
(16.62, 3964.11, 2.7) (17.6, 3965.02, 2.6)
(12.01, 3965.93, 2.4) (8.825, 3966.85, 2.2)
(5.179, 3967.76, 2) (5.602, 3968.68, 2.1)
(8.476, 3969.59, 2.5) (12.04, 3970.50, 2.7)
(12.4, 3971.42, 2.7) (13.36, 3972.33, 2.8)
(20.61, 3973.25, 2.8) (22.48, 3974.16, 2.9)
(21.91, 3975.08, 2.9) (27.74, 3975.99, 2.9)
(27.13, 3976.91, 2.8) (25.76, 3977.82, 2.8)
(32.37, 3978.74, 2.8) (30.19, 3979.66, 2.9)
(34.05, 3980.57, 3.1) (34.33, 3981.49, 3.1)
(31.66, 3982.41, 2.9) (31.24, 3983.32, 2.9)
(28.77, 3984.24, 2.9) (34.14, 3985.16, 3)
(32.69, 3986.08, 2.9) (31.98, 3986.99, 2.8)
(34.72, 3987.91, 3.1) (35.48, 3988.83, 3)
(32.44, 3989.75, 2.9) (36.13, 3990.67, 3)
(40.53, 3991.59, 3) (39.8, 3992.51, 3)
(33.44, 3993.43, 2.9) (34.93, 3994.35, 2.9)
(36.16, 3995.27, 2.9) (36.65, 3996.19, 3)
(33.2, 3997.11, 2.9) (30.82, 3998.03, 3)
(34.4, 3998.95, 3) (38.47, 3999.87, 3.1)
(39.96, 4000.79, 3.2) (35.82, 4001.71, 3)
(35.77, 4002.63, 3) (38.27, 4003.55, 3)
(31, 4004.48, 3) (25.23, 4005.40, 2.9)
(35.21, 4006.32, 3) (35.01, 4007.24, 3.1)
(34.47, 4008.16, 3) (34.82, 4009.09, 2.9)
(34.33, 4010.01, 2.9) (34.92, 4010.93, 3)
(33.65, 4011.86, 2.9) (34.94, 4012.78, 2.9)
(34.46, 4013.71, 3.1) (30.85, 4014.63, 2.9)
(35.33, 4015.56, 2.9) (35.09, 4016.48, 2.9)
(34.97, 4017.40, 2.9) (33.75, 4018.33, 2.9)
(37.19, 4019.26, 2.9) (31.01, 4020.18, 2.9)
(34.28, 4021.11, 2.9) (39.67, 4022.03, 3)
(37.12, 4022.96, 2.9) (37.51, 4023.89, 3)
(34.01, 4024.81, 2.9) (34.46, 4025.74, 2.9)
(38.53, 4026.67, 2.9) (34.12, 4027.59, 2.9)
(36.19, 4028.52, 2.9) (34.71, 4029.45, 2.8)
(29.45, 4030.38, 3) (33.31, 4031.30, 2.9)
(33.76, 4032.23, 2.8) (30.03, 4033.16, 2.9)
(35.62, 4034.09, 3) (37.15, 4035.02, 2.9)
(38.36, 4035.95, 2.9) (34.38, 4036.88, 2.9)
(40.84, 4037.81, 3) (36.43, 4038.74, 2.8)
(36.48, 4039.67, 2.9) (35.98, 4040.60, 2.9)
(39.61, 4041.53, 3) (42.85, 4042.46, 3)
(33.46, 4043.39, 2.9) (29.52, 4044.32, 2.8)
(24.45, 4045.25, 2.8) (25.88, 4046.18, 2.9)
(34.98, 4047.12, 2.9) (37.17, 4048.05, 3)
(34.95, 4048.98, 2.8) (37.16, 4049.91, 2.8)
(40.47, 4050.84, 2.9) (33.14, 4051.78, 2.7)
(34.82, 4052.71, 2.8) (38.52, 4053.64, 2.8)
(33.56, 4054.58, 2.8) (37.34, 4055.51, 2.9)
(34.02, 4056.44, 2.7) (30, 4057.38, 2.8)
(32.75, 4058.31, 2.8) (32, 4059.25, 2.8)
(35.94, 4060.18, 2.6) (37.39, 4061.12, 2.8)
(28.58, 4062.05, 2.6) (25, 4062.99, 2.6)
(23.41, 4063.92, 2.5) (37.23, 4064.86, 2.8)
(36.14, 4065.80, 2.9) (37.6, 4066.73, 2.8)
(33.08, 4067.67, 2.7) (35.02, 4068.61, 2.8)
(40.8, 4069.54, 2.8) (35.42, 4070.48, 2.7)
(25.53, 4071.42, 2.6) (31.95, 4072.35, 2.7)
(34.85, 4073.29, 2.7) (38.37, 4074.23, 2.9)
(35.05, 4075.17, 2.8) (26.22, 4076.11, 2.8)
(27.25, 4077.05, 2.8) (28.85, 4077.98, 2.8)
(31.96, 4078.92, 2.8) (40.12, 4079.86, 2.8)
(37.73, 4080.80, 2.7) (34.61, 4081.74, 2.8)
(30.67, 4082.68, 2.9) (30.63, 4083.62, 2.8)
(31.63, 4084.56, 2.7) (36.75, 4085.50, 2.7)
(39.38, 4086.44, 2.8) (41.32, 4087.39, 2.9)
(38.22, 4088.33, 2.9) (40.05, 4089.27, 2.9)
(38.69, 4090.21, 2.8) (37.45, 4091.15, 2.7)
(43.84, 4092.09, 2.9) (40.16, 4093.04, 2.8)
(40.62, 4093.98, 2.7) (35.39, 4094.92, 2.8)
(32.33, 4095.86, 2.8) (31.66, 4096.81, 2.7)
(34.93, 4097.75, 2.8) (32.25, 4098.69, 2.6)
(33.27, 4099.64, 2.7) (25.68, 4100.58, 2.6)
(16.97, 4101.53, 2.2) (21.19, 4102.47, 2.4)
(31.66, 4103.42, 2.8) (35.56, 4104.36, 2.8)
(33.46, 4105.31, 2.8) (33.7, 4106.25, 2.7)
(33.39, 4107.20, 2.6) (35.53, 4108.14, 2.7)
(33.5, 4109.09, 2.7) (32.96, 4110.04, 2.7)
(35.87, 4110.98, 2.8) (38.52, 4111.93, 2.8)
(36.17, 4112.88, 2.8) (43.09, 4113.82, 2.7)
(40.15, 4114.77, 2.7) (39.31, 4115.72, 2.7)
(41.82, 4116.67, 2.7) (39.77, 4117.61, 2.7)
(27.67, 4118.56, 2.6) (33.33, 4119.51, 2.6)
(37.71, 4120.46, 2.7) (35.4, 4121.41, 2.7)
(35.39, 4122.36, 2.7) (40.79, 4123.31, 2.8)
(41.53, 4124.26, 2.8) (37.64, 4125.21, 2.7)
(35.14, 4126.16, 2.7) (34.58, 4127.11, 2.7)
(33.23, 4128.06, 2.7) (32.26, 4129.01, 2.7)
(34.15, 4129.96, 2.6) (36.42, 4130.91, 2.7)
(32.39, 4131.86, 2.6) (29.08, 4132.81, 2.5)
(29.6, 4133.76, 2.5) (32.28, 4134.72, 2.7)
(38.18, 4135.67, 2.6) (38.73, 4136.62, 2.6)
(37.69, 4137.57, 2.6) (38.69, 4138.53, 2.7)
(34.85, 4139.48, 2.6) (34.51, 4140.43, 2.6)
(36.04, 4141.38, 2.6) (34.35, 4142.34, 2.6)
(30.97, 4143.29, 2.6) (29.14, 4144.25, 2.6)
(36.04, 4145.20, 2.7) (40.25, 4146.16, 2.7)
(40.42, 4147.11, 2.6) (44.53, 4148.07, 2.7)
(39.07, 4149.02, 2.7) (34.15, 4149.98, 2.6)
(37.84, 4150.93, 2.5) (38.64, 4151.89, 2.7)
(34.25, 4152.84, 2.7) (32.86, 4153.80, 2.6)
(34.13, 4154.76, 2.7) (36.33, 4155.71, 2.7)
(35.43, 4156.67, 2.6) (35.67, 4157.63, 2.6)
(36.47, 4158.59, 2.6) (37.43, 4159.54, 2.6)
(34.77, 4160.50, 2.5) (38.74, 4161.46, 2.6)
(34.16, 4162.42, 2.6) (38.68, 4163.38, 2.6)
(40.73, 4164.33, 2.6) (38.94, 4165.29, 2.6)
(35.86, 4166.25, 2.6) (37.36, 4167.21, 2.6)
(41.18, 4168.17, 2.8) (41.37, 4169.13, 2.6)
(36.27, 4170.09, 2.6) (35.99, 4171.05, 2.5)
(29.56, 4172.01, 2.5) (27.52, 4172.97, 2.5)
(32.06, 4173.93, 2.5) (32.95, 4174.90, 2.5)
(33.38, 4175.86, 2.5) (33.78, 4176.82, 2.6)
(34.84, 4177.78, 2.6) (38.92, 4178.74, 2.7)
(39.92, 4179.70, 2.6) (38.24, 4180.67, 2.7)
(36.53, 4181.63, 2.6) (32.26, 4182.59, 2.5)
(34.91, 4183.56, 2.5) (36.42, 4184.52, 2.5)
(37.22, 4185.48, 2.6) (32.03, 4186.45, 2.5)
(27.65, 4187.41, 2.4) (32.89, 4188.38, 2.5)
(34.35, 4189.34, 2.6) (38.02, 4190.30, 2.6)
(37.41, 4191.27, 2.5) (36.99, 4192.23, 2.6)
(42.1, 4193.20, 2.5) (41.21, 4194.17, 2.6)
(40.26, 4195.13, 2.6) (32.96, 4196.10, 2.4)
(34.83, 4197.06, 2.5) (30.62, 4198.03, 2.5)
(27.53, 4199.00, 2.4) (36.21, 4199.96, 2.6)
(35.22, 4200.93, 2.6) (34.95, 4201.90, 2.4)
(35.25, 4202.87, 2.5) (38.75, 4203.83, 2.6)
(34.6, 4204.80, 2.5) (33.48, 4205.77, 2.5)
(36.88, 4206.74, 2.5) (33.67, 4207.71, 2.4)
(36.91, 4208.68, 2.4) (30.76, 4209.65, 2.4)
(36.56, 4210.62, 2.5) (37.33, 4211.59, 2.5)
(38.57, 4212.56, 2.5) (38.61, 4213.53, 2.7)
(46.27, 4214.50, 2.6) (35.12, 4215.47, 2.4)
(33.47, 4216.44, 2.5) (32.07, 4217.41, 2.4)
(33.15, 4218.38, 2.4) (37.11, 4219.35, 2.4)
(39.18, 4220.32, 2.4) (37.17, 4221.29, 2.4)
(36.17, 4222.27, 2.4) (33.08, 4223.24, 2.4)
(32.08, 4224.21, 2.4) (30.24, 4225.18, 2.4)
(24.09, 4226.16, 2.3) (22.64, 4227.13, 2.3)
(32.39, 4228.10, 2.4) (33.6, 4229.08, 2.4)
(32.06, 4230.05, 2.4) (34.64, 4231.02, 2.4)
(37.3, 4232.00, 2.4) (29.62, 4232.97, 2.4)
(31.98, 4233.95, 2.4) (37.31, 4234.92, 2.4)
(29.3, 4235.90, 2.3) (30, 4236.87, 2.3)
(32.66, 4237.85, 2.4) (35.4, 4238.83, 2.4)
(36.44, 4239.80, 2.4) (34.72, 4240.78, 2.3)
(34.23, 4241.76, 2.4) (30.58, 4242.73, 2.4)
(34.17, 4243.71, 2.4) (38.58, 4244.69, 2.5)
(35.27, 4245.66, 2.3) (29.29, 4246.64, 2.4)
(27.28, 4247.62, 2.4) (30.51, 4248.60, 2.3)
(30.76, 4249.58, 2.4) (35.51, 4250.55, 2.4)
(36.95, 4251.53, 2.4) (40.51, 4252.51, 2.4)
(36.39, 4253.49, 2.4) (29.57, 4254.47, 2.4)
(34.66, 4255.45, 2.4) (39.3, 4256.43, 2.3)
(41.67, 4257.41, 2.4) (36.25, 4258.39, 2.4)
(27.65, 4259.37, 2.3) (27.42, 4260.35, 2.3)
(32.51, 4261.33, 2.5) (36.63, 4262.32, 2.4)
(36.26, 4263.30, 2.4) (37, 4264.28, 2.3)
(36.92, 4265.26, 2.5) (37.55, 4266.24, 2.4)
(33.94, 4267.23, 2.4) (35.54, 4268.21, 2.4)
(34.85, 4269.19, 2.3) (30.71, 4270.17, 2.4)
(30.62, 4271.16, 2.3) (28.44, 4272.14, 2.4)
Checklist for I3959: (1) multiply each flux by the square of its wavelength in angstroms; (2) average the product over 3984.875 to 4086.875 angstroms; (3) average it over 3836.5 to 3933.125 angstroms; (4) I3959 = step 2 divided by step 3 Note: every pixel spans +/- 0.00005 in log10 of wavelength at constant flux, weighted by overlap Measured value 1.4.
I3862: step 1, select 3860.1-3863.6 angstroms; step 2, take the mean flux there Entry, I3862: 29.5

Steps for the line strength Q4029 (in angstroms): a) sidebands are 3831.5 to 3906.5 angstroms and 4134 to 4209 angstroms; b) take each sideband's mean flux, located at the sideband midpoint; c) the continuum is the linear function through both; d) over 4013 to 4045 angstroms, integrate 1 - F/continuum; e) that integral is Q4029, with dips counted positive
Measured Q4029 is -4.4 angstroms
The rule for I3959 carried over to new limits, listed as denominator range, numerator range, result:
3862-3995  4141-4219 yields 1.61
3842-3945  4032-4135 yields 1.52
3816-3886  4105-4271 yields 1.64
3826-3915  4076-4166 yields 1.55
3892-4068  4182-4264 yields 1.34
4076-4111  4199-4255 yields 1.07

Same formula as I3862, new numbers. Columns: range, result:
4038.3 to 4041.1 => 36.3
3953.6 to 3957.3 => 30.1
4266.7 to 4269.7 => 34.8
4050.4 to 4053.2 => 36.1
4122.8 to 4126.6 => 38.8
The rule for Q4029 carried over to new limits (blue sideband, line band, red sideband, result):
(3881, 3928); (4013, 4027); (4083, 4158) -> -1.8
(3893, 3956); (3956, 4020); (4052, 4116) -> -2.0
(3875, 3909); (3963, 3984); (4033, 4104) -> 6.6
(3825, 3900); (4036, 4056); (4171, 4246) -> -3.5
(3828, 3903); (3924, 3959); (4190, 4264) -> 8.3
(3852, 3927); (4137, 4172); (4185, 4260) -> -4.0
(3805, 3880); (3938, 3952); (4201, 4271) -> 1.6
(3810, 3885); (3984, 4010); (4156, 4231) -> -4.3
